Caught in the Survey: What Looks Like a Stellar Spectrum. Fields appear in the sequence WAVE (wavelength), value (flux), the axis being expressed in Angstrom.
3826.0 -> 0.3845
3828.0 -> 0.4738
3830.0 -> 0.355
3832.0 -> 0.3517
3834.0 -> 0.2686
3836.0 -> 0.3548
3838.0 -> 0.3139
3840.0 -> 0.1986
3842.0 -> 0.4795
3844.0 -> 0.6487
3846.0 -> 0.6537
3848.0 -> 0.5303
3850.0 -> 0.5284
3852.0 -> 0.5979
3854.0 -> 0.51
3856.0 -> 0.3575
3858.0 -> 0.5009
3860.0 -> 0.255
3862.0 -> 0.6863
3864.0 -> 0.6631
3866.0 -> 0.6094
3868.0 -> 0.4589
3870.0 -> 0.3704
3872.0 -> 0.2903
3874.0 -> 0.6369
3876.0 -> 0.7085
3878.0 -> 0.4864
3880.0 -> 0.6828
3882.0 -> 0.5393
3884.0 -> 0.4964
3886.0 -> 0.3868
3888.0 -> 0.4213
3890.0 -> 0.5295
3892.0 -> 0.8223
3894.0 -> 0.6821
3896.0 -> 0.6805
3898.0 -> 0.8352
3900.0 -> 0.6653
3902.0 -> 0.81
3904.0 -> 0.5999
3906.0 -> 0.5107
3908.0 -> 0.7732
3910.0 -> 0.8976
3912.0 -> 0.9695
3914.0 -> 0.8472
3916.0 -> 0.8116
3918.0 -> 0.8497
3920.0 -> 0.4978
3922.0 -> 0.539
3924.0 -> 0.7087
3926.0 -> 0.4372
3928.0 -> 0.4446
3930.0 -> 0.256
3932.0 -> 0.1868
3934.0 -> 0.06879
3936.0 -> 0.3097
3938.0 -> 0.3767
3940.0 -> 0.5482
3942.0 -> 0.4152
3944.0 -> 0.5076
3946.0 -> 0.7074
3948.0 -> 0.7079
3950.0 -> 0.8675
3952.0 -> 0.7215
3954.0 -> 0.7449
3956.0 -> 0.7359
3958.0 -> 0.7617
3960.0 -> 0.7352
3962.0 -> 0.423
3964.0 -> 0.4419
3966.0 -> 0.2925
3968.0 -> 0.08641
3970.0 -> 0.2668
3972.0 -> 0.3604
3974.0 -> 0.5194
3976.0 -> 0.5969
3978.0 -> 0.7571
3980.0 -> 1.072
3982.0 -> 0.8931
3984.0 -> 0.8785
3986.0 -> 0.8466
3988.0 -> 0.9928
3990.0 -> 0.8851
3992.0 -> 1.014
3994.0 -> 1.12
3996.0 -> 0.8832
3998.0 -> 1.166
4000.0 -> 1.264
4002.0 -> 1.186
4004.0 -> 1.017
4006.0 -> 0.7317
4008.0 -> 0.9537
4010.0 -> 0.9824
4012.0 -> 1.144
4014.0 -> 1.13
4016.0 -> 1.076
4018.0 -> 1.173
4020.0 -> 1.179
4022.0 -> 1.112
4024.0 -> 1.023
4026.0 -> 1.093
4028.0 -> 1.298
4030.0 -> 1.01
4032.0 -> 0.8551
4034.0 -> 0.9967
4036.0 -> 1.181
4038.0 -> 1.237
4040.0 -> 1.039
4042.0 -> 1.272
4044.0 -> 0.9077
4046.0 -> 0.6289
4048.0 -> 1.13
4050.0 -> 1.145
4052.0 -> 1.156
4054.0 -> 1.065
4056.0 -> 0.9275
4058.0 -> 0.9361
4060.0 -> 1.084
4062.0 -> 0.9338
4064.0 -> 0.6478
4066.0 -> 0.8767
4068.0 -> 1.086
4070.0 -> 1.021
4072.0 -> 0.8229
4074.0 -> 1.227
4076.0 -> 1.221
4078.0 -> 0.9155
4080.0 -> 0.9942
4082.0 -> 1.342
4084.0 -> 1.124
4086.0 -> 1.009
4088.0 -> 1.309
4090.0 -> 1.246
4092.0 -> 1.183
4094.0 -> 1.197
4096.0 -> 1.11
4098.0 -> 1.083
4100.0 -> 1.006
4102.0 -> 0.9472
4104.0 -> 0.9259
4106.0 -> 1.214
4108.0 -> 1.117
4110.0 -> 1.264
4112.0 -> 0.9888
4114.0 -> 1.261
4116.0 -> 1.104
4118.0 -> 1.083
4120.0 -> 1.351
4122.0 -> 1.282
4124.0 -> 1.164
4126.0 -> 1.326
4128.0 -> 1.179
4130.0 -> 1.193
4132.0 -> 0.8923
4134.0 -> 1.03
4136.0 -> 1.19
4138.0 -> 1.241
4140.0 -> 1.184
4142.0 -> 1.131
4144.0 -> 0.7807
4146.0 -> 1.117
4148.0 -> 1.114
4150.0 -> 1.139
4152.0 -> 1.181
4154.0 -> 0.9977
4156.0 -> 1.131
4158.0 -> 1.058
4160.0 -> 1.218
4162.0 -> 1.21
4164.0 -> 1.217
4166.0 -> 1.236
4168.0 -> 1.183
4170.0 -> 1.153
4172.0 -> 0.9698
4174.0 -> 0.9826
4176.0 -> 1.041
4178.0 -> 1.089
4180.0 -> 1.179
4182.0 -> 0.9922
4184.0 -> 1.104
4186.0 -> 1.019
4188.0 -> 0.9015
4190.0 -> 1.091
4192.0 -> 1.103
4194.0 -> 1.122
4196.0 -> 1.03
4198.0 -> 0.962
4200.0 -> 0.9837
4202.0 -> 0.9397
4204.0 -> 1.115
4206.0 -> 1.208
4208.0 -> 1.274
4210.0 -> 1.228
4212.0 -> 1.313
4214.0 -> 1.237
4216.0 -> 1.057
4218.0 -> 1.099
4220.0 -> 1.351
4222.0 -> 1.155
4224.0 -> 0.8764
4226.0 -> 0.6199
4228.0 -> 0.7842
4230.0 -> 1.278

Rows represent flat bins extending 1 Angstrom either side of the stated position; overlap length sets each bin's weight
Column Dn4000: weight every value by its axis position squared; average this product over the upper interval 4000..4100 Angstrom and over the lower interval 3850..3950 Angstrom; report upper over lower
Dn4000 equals 2.02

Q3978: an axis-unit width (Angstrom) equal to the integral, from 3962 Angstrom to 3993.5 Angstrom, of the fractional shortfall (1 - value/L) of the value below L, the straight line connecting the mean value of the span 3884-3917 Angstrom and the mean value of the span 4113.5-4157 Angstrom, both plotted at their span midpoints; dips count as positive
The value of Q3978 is 7.0 Angstrom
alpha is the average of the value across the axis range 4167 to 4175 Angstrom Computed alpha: 1.07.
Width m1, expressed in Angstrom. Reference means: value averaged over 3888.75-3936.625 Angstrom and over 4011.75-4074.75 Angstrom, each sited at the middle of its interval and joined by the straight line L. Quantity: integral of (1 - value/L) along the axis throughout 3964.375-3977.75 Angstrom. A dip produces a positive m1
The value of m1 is 7.10 Angstrom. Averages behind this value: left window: 0.615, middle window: 0.38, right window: 1.04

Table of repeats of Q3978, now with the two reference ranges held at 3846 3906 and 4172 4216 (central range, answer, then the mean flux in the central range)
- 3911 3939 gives 5.1 Angstrom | 0.522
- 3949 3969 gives 3.3 Angstrom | 0.581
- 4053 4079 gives -3.1 Angstrom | 0.982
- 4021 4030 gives -3.4 Angstrom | 1.12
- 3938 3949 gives 1.9 Angstrom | 0.559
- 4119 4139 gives -4.2 Angstrom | 1.18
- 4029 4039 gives -2.8 Angstrom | 1.06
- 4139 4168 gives -2.9 Angstrom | 1.12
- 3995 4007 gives -4.2 Angstrom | 1.04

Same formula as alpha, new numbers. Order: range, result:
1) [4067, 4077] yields 1.08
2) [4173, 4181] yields 1.07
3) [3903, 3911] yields 0.695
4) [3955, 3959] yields 0.749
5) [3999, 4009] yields 1.03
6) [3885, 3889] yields 0.404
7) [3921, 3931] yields 0.477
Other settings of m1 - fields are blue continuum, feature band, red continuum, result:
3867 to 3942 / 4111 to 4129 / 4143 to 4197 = -3.7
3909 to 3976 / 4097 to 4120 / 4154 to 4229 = -4.9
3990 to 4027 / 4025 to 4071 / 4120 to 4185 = 2.5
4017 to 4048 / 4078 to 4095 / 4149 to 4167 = -0.8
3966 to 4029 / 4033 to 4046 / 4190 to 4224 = -1.5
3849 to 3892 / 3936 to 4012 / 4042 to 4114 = 5.3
